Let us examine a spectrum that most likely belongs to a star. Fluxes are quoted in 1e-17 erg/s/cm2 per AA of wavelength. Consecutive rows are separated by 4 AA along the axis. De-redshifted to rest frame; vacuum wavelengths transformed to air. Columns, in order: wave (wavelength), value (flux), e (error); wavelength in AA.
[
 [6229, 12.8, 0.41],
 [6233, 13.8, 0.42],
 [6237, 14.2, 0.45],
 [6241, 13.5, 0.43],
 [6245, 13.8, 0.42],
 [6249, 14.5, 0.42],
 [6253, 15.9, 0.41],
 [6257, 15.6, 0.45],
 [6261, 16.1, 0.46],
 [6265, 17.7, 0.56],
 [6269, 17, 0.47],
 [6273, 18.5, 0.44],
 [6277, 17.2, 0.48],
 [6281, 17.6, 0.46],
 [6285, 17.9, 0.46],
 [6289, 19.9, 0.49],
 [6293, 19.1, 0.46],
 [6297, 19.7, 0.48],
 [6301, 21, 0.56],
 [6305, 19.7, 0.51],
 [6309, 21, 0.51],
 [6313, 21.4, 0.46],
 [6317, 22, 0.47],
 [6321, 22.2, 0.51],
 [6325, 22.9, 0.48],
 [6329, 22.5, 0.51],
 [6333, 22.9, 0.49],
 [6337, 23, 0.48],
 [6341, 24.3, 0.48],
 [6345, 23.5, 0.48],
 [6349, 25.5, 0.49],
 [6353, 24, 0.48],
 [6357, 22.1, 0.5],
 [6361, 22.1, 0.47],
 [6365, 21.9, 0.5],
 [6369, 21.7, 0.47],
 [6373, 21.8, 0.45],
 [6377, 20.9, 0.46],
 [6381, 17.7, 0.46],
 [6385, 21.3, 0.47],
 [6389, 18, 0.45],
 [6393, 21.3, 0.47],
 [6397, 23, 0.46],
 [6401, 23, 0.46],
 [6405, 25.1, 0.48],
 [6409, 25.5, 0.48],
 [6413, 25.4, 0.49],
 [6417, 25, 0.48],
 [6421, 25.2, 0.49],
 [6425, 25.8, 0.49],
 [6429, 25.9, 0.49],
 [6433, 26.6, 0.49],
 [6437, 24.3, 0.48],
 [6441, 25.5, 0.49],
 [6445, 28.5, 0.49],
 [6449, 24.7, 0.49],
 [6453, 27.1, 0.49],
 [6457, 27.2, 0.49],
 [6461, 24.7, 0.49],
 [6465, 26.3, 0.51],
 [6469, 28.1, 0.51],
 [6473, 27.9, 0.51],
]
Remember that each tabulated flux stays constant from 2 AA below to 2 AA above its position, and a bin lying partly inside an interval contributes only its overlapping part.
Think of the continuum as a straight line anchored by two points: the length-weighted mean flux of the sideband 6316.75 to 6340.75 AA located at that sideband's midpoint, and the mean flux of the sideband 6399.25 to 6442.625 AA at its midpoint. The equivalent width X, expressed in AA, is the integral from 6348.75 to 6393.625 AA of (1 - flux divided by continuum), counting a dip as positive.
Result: 4.7 AA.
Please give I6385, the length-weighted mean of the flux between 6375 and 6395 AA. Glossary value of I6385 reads 19.8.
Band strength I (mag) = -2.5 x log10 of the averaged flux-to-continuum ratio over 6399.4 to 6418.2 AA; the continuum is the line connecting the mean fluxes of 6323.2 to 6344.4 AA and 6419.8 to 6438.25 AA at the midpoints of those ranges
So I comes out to 0.01 mag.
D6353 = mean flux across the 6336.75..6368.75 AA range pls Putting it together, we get 23.2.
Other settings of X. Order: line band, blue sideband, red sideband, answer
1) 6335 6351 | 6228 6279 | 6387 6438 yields -2.9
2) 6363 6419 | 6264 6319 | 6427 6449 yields 3.8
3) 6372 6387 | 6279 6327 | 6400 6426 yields 2.1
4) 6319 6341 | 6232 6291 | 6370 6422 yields -3.9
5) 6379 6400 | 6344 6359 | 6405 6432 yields 3.7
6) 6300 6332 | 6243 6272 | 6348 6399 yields -4.9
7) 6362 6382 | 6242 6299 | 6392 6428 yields 1.3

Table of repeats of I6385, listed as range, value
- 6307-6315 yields 21.2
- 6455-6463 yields 25.9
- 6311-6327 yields 22.1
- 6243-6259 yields 14.9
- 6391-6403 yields 22.4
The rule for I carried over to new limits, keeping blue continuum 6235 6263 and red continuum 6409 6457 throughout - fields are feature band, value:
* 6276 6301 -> -0.098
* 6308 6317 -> -0.151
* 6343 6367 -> -0.100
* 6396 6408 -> 0.004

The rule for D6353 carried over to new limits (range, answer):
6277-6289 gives 18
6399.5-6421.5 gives 24.9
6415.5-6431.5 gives 25.5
